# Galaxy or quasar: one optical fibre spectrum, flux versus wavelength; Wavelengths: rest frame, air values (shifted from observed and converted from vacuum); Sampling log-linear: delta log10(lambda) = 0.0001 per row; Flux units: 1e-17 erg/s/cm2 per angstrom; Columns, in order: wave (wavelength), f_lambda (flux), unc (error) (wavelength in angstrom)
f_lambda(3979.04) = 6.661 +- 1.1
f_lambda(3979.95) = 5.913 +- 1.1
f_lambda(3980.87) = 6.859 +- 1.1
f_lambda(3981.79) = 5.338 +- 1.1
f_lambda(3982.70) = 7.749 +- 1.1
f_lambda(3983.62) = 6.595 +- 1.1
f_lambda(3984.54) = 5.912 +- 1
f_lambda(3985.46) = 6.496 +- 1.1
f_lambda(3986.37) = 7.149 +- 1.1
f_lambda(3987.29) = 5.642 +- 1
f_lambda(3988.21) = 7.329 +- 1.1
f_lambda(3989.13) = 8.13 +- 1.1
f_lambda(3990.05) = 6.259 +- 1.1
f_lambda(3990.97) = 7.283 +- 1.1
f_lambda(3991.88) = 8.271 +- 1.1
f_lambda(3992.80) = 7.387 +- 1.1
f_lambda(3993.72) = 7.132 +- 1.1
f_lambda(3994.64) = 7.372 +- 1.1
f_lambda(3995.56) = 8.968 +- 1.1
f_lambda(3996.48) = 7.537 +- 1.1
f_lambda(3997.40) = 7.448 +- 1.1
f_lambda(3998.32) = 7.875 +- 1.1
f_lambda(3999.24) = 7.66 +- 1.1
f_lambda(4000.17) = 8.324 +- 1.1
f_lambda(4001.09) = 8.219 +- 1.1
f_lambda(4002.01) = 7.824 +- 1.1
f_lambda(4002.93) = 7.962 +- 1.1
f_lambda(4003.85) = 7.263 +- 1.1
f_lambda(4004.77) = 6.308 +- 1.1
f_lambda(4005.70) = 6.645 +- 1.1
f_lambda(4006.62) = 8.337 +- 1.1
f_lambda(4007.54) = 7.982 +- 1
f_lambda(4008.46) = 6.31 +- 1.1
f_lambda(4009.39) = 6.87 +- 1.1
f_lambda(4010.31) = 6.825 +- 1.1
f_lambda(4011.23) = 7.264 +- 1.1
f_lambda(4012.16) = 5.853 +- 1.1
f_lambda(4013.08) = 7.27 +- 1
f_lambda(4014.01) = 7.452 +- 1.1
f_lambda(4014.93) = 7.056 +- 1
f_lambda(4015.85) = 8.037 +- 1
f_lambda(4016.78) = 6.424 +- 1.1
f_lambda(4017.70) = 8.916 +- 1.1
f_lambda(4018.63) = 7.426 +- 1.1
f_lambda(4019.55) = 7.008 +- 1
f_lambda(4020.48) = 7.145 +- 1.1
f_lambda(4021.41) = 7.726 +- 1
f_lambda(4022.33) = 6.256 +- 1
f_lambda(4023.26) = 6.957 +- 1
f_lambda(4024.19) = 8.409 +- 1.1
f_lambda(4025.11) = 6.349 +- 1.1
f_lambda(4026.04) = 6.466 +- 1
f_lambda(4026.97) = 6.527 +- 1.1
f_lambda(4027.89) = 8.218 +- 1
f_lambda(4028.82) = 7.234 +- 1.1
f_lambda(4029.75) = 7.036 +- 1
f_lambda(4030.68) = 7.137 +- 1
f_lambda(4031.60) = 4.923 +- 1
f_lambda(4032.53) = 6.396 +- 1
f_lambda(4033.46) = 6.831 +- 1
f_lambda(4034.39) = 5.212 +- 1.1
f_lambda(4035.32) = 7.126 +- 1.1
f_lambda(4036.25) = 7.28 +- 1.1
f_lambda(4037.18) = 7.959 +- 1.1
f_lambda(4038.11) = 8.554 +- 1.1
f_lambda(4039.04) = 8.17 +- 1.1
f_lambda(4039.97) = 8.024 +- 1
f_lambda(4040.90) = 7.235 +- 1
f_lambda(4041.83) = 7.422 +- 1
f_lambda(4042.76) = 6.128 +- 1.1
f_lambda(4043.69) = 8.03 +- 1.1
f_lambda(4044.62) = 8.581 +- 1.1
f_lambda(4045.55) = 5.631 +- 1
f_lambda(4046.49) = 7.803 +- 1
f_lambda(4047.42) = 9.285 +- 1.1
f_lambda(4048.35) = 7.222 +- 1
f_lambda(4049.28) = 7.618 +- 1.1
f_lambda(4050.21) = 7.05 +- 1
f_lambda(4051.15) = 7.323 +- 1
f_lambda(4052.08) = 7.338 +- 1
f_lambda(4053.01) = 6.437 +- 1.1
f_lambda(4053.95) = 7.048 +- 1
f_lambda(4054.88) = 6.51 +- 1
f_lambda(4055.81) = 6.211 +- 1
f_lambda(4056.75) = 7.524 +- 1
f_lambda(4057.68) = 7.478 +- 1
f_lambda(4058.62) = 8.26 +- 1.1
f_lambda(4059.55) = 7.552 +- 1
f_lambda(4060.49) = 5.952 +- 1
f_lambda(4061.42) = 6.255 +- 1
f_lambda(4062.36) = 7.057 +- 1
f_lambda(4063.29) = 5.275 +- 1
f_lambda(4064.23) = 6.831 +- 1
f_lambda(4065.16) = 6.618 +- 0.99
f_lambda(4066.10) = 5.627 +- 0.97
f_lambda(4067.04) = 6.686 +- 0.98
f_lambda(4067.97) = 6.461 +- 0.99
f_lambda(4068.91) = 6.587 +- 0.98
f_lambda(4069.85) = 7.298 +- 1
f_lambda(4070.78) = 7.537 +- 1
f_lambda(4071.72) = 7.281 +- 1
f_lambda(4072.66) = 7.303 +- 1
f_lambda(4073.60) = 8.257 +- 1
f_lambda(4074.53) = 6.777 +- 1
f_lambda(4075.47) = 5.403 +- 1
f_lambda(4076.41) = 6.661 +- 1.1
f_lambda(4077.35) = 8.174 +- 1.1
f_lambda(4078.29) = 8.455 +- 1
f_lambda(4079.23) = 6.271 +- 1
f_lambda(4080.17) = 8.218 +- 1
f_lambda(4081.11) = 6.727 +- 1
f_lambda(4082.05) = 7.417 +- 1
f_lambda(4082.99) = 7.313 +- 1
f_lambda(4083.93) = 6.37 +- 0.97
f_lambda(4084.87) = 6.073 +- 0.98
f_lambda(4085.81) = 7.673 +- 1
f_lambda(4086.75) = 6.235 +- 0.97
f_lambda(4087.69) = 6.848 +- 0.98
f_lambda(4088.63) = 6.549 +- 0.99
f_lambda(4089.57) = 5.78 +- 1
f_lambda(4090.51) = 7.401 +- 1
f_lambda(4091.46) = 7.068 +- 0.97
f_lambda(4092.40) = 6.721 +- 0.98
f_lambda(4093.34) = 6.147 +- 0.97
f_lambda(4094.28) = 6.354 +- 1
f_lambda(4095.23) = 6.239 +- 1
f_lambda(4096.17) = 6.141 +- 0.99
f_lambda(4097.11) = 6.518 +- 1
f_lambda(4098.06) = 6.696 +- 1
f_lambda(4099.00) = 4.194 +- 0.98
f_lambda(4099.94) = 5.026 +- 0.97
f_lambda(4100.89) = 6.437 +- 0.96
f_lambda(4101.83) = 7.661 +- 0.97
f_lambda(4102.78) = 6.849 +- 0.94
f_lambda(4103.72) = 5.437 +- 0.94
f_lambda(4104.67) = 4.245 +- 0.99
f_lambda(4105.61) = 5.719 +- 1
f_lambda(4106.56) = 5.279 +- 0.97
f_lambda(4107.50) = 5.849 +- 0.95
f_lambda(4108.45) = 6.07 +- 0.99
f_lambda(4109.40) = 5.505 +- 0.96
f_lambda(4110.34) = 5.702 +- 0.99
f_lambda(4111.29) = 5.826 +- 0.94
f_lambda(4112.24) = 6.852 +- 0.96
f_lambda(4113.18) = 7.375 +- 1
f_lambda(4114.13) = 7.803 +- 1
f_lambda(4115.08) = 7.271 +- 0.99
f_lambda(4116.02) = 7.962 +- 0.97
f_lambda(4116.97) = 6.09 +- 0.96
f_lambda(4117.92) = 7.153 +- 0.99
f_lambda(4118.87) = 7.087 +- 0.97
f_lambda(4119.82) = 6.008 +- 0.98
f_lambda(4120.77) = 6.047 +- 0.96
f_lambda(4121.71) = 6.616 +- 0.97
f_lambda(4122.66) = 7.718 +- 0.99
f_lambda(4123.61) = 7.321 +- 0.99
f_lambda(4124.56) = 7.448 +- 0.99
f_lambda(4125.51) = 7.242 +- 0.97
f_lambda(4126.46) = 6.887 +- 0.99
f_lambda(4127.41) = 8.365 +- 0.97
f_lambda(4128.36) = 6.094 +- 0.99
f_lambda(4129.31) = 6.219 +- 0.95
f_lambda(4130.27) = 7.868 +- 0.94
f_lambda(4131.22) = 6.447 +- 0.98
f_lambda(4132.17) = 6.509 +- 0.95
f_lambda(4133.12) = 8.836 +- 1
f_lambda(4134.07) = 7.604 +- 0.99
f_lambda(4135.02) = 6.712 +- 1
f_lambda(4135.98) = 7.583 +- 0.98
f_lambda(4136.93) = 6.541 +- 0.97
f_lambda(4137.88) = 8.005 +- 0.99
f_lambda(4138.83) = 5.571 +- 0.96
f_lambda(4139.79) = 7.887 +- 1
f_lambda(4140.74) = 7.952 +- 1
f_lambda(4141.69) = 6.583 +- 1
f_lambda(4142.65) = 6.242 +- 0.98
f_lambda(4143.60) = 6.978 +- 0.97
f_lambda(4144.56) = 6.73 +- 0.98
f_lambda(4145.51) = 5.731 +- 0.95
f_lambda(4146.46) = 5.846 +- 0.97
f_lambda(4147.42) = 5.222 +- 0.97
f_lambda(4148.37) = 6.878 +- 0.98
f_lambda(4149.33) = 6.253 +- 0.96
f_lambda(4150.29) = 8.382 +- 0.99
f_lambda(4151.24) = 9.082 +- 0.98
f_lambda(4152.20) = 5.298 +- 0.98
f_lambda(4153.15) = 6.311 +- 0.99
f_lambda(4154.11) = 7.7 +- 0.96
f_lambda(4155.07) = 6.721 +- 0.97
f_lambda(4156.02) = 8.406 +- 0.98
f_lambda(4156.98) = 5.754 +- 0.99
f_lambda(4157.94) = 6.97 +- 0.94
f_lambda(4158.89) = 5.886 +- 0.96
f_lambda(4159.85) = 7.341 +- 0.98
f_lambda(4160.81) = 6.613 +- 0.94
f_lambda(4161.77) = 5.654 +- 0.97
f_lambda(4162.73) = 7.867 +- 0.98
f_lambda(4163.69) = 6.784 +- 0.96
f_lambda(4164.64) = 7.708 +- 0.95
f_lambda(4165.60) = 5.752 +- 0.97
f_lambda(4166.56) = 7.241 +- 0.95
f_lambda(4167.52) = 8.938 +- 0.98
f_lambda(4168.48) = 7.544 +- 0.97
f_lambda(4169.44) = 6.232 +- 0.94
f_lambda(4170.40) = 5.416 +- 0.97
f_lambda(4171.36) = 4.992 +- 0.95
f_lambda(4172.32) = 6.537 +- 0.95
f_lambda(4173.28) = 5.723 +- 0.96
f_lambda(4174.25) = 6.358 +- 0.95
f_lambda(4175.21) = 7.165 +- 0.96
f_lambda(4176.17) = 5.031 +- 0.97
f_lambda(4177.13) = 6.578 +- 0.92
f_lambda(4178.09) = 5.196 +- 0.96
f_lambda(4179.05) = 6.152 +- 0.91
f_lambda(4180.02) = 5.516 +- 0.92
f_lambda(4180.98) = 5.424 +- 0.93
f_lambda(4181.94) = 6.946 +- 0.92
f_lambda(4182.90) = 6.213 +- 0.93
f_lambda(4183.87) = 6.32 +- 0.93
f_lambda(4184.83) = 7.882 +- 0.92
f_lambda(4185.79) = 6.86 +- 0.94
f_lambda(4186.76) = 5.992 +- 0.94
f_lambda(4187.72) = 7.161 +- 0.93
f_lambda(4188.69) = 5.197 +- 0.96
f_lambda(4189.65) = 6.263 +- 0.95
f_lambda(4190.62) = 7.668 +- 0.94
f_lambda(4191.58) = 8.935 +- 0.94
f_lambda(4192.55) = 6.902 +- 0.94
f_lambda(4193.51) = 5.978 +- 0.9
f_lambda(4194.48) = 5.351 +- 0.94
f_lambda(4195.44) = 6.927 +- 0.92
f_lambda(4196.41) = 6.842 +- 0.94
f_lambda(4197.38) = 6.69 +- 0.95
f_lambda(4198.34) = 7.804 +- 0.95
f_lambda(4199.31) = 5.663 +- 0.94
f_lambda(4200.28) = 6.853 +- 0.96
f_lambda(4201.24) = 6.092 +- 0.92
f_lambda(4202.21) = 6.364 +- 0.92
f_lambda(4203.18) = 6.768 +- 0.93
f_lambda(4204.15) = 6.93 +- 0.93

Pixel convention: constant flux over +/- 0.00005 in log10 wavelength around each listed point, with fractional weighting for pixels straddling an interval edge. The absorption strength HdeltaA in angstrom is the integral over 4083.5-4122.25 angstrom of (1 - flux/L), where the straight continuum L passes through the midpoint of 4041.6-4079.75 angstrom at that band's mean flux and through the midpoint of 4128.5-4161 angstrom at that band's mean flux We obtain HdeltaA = 3.4 angstrom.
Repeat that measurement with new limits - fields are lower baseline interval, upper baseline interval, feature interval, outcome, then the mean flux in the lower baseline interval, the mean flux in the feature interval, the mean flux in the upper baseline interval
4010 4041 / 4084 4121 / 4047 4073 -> -0.7 angstrom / 7.14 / 6.98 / 6.36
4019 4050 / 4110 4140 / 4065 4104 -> 2.2 angstrom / 7.21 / 6.71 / 7.02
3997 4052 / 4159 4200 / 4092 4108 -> 2.2 angstrom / 7.28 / 5.97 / 6.55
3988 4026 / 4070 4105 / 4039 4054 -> -0.8 angstrom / 7.38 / 7.42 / 6.68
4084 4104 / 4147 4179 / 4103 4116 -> 0.6 angstrom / 6.39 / 6.16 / 6.65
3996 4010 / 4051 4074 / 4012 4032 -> 0.5 angstrom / 7.5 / 7.11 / 6.9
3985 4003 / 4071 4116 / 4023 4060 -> -0.8 angstrom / 7.51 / 7.21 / 6.58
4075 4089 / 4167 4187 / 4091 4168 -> -0.8 angstrom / 6.96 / 6.71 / 6.34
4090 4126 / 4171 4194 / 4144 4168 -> -1.6 angstrom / 6.45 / 6.84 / 6.38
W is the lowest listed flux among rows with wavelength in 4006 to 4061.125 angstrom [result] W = 4.923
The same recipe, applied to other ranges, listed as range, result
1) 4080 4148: 4.194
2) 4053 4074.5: 5.275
